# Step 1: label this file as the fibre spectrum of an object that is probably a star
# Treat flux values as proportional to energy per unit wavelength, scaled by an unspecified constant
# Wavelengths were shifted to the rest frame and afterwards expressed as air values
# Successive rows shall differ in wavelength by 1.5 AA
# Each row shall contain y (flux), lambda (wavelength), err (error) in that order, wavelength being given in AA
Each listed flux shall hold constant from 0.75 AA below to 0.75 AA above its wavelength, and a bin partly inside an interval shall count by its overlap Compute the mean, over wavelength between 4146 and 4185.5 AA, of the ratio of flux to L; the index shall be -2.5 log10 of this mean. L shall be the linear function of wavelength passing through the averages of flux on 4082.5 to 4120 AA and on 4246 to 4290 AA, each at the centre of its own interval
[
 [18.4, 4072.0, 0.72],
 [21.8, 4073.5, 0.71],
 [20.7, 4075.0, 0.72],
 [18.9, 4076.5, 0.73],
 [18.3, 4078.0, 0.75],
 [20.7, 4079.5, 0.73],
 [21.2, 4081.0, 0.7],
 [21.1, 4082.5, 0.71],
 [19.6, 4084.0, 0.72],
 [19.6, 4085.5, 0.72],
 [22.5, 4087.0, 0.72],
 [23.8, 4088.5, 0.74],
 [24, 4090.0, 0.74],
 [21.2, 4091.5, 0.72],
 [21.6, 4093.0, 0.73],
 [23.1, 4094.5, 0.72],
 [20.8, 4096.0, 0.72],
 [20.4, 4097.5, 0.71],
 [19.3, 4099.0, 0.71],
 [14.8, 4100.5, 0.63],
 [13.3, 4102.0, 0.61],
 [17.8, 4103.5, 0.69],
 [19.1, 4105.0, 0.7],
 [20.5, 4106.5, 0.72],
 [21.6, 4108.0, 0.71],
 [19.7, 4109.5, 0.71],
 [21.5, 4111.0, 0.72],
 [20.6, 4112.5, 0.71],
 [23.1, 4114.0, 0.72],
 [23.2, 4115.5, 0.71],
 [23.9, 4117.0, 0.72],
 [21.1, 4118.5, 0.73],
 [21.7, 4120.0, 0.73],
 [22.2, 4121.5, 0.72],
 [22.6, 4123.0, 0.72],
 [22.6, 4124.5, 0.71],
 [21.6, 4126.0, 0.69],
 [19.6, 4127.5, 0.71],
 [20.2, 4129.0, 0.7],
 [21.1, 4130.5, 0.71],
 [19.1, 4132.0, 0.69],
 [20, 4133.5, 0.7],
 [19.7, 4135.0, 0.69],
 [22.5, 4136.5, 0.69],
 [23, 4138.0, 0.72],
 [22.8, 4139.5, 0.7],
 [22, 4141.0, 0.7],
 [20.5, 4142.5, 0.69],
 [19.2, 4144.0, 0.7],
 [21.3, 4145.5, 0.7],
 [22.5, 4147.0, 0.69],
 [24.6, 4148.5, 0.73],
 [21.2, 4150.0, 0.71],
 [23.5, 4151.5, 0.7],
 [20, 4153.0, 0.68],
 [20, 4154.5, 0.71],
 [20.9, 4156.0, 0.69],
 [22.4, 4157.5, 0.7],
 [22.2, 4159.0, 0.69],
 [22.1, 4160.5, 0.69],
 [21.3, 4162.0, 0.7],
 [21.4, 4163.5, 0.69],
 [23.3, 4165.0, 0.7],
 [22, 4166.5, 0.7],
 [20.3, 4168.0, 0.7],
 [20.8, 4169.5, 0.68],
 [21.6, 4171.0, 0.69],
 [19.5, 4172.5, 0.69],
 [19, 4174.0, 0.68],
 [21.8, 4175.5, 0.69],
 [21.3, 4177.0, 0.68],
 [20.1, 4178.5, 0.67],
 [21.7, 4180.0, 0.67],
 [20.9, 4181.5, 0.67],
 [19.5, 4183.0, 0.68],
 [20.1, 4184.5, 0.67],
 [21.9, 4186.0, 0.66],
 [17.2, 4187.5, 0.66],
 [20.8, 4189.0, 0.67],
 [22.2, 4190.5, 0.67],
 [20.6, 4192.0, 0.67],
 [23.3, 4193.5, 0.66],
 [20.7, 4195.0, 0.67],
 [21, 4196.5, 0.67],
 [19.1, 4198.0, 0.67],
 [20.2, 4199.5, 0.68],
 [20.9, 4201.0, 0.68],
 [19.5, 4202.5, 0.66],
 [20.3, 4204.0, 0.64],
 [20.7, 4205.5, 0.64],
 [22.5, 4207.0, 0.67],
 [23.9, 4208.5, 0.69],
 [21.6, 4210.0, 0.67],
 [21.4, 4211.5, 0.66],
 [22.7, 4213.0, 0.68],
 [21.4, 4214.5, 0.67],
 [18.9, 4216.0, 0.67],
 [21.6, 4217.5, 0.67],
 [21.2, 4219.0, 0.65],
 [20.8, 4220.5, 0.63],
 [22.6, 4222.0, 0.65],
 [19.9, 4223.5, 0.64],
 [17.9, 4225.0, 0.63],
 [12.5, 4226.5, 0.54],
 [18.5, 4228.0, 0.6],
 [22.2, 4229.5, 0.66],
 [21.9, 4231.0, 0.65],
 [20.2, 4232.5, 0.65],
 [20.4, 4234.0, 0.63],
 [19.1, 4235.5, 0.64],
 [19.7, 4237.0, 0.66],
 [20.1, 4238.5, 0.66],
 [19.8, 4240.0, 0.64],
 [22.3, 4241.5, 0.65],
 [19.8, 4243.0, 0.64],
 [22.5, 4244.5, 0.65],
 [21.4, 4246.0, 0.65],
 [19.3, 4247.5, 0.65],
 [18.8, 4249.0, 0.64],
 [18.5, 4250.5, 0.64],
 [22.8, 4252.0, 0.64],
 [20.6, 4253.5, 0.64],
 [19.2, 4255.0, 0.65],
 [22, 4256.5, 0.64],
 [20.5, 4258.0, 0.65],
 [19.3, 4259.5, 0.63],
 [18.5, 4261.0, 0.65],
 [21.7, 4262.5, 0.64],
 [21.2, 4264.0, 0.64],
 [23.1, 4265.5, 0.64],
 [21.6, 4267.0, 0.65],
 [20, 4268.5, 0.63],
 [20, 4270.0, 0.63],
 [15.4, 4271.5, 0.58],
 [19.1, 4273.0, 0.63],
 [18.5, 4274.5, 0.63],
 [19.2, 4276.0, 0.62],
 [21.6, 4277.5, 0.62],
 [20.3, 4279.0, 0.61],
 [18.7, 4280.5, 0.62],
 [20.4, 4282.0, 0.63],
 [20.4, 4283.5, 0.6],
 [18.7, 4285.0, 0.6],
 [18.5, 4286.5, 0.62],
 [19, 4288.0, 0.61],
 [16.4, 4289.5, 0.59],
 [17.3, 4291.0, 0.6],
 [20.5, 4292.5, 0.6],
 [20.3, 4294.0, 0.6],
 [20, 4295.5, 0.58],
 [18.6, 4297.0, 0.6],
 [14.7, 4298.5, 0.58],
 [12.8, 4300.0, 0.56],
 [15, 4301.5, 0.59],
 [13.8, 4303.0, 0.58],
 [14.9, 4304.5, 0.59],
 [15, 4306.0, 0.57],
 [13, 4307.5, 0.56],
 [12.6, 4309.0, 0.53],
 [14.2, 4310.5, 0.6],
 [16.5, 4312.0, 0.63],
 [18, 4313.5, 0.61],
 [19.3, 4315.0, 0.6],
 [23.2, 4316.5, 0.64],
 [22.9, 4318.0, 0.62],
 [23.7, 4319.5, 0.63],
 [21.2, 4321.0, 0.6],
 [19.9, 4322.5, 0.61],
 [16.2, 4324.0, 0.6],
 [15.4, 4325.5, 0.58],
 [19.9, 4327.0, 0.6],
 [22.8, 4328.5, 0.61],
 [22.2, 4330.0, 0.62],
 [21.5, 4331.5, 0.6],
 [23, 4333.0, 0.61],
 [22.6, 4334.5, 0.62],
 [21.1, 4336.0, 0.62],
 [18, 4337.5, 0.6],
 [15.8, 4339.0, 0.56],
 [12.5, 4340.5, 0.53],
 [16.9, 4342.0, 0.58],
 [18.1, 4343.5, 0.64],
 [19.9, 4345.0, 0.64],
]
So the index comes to -0.05 mag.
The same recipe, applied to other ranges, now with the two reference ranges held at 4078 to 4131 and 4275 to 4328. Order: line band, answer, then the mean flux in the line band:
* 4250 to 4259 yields -0.10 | 20.6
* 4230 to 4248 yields -0.09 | 20.6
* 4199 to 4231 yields -0.07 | 20.6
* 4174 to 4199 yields -0.05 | 20.7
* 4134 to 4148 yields -0.06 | 21.5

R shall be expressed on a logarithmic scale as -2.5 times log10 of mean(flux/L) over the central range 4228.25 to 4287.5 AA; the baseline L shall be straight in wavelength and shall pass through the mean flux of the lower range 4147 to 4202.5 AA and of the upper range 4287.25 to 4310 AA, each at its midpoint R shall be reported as -0.13 mag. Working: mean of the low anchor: 21.1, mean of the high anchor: 16.2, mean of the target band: 20.2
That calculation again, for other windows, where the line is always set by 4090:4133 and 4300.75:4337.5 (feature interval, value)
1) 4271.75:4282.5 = -0.023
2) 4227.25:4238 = -0.043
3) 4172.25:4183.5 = -0.028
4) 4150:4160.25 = -0.066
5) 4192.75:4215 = -0.080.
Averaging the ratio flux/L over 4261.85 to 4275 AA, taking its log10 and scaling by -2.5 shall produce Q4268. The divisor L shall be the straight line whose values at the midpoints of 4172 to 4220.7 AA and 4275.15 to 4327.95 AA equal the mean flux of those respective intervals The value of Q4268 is -0.06 mag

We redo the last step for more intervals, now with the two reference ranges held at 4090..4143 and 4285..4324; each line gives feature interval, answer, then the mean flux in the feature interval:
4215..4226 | -0.07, 20.3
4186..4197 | -0.07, 20.9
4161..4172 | -0.08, 21.5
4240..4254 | -0.11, 20.6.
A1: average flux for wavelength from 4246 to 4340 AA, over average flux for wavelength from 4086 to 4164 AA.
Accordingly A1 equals 0.9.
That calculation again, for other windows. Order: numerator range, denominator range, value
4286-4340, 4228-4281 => 0.90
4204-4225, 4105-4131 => 0.99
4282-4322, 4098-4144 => 0.86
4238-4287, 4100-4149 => 0.96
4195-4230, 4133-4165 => 0.95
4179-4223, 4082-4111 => 1.04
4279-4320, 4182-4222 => 0.85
